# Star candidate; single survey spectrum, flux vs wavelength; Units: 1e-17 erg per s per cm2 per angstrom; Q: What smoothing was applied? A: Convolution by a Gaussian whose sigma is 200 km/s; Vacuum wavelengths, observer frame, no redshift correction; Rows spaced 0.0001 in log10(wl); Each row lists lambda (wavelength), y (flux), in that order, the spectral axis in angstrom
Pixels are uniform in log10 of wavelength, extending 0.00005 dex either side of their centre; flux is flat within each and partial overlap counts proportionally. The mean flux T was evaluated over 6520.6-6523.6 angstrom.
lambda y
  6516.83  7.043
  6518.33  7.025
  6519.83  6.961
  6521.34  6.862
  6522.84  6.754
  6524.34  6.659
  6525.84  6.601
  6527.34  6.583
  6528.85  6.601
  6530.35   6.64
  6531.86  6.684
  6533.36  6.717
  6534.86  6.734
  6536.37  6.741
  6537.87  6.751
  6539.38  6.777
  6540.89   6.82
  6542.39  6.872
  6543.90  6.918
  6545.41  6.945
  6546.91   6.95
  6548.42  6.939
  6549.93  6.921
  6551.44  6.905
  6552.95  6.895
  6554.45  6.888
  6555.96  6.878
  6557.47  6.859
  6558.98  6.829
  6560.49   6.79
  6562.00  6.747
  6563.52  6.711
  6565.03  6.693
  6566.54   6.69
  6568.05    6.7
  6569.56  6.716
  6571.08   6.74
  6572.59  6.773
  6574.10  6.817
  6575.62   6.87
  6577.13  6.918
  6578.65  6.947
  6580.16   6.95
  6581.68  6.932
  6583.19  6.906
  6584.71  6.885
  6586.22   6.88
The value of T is 6.82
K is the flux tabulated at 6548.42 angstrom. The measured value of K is 6.939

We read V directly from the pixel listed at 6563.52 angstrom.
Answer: 6.711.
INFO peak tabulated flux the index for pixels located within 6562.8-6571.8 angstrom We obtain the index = 6.74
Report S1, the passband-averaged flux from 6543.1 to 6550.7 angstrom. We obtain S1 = 6.93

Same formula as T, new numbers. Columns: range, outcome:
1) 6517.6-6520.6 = 6.97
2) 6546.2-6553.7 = 6.92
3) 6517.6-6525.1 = 6.85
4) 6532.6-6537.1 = 6.74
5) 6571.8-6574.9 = 6.8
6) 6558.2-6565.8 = 6.75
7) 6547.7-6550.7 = 6.92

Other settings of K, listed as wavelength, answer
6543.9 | 6.918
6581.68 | 6.932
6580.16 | 6.95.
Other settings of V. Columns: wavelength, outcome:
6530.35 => 6.64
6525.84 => 6.601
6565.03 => 6.693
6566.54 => 6.69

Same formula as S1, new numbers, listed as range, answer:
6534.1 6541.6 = 6.76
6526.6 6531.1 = 6.6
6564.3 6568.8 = 6.7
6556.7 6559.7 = 6.84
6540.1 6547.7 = 6.9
